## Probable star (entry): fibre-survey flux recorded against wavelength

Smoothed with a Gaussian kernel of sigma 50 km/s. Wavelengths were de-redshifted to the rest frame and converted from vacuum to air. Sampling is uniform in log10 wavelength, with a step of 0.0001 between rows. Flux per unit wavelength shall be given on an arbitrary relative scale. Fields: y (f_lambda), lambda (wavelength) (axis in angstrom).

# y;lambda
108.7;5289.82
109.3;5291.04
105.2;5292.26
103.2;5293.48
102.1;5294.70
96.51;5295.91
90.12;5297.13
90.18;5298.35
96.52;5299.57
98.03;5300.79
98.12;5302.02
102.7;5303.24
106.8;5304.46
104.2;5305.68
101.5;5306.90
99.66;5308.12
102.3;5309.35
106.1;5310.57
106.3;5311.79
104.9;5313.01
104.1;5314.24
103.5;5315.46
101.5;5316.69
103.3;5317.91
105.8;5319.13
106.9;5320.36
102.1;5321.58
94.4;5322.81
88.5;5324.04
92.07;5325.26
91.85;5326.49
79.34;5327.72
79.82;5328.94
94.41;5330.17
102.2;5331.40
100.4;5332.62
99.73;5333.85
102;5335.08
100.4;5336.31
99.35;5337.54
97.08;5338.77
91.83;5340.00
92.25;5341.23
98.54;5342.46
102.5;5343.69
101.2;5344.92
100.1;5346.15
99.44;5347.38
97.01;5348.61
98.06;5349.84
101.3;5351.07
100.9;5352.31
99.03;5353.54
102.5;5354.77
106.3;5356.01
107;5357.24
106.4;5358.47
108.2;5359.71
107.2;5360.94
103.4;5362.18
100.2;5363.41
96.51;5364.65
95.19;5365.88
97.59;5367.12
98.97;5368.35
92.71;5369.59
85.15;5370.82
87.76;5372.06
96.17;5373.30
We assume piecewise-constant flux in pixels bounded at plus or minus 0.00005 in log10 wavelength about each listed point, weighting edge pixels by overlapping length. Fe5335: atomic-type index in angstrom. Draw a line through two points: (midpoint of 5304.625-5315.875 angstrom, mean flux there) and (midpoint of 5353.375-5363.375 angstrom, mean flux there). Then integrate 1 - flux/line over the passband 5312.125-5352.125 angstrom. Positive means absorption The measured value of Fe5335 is 2.4 angstrom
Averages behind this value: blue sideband 104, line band 98.1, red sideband 105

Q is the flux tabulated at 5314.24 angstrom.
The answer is 104.1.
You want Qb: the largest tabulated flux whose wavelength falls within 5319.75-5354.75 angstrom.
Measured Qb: 106.9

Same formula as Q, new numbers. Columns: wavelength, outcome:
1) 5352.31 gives 100.9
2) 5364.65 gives 96.51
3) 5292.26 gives 105.2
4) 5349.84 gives 98.06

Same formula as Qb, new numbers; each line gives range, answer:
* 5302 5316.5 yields 106.8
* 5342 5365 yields 108.2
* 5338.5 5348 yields 102.5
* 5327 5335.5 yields 102.2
